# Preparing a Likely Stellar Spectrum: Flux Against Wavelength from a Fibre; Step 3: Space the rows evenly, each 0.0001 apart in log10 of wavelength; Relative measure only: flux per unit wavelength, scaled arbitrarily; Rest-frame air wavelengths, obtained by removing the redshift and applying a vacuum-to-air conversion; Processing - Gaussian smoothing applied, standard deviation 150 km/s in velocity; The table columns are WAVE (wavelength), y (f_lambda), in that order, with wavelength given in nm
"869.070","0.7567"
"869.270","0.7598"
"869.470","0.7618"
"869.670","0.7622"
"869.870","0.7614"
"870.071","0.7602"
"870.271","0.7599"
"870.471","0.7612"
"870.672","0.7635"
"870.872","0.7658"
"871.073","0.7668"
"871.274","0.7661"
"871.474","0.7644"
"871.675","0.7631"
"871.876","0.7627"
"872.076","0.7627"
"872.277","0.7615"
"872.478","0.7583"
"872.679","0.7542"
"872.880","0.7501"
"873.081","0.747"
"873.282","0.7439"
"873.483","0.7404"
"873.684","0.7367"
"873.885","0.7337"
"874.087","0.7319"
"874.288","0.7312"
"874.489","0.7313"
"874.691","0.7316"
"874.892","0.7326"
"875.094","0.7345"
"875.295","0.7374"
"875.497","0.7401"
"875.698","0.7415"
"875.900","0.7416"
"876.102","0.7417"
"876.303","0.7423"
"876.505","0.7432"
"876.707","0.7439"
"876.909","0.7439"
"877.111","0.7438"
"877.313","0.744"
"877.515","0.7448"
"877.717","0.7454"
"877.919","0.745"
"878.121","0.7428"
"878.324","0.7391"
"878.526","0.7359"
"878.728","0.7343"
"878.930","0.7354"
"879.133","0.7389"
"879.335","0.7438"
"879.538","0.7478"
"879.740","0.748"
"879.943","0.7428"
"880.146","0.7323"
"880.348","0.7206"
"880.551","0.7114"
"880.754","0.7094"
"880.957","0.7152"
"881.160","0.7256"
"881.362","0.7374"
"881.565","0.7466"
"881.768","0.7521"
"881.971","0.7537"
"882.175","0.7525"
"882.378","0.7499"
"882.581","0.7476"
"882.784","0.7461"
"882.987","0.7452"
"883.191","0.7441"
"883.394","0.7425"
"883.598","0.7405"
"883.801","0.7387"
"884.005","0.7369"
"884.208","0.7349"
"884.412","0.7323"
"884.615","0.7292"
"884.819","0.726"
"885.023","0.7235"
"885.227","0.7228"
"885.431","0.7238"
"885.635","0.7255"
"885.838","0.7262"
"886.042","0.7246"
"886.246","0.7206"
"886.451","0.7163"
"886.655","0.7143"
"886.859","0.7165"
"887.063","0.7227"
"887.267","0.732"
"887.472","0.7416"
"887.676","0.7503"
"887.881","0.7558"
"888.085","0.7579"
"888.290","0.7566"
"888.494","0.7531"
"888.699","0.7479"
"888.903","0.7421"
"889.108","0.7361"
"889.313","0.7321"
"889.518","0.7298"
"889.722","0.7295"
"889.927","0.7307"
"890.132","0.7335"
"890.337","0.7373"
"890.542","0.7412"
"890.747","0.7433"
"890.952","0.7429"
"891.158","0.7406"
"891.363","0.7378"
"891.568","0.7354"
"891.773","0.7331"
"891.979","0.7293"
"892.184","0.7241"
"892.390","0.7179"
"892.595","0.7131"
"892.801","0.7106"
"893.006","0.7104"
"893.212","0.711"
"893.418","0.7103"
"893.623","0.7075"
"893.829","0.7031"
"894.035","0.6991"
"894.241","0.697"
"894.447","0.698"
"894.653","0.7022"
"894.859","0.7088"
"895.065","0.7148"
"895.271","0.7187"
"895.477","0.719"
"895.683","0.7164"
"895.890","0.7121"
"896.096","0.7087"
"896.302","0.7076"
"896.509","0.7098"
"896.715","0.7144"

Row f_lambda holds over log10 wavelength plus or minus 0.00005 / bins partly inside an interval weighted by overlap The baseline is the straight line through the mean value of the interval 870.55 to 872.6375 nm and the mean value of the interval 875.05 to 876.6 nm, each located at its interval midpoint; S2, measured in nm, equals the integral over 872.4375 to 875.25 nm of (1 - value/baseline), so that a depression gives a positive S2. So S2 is 0.04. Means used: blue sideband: 0.763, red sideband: 0.741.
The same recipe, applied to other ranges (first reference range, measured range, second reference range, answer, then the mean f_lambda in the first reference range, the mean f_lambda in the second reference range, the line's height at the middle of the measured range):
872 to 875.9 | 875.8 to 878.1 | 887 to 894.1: -0.011 nm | 0.742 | 0.732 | 0.74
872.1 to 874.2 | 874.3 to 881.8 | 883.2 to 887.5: 0.017 nm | 0.746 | 0.728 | 0.739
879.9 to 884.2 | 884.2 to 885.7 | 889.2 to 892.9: 0.018 nm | 0.738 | 0.731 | 0.736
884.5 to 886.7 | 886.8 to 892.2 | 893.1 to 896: -0.165 nm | 0.723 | 0.708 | 0.717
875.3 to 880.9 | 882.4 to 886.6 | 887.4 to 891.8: 0.043 nm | 0.738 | 0.742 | 0.74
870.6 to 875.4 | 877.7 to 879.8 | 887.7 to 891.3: 0.014 nm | 0.749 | 0.742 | 0.746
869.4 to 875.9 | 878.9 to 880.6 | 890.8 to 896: 0.006 nm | 0.75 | 0.717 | 0.739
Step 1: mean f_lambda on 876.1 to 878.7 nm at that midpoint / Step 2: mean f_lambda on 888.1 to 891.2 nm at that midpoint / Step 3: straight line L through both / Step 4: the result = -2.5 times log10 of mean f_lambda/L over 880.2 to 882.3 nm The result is 0.014 mag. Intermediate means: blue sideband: 0.743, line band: 0.733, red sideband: 0.74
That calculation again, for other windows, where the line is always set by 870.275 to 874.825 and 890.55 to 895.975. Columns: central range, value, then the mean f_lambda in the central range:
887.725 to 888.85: -0.04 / 0.754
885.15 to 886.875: 0.01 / 0.721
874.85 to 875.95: 0.01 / 0.738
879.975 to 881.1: 0.03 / 0.719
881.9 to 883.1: -0.02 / 0.749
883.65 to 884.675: 0.00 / 0.736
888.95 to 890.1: -0.01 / 0.732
